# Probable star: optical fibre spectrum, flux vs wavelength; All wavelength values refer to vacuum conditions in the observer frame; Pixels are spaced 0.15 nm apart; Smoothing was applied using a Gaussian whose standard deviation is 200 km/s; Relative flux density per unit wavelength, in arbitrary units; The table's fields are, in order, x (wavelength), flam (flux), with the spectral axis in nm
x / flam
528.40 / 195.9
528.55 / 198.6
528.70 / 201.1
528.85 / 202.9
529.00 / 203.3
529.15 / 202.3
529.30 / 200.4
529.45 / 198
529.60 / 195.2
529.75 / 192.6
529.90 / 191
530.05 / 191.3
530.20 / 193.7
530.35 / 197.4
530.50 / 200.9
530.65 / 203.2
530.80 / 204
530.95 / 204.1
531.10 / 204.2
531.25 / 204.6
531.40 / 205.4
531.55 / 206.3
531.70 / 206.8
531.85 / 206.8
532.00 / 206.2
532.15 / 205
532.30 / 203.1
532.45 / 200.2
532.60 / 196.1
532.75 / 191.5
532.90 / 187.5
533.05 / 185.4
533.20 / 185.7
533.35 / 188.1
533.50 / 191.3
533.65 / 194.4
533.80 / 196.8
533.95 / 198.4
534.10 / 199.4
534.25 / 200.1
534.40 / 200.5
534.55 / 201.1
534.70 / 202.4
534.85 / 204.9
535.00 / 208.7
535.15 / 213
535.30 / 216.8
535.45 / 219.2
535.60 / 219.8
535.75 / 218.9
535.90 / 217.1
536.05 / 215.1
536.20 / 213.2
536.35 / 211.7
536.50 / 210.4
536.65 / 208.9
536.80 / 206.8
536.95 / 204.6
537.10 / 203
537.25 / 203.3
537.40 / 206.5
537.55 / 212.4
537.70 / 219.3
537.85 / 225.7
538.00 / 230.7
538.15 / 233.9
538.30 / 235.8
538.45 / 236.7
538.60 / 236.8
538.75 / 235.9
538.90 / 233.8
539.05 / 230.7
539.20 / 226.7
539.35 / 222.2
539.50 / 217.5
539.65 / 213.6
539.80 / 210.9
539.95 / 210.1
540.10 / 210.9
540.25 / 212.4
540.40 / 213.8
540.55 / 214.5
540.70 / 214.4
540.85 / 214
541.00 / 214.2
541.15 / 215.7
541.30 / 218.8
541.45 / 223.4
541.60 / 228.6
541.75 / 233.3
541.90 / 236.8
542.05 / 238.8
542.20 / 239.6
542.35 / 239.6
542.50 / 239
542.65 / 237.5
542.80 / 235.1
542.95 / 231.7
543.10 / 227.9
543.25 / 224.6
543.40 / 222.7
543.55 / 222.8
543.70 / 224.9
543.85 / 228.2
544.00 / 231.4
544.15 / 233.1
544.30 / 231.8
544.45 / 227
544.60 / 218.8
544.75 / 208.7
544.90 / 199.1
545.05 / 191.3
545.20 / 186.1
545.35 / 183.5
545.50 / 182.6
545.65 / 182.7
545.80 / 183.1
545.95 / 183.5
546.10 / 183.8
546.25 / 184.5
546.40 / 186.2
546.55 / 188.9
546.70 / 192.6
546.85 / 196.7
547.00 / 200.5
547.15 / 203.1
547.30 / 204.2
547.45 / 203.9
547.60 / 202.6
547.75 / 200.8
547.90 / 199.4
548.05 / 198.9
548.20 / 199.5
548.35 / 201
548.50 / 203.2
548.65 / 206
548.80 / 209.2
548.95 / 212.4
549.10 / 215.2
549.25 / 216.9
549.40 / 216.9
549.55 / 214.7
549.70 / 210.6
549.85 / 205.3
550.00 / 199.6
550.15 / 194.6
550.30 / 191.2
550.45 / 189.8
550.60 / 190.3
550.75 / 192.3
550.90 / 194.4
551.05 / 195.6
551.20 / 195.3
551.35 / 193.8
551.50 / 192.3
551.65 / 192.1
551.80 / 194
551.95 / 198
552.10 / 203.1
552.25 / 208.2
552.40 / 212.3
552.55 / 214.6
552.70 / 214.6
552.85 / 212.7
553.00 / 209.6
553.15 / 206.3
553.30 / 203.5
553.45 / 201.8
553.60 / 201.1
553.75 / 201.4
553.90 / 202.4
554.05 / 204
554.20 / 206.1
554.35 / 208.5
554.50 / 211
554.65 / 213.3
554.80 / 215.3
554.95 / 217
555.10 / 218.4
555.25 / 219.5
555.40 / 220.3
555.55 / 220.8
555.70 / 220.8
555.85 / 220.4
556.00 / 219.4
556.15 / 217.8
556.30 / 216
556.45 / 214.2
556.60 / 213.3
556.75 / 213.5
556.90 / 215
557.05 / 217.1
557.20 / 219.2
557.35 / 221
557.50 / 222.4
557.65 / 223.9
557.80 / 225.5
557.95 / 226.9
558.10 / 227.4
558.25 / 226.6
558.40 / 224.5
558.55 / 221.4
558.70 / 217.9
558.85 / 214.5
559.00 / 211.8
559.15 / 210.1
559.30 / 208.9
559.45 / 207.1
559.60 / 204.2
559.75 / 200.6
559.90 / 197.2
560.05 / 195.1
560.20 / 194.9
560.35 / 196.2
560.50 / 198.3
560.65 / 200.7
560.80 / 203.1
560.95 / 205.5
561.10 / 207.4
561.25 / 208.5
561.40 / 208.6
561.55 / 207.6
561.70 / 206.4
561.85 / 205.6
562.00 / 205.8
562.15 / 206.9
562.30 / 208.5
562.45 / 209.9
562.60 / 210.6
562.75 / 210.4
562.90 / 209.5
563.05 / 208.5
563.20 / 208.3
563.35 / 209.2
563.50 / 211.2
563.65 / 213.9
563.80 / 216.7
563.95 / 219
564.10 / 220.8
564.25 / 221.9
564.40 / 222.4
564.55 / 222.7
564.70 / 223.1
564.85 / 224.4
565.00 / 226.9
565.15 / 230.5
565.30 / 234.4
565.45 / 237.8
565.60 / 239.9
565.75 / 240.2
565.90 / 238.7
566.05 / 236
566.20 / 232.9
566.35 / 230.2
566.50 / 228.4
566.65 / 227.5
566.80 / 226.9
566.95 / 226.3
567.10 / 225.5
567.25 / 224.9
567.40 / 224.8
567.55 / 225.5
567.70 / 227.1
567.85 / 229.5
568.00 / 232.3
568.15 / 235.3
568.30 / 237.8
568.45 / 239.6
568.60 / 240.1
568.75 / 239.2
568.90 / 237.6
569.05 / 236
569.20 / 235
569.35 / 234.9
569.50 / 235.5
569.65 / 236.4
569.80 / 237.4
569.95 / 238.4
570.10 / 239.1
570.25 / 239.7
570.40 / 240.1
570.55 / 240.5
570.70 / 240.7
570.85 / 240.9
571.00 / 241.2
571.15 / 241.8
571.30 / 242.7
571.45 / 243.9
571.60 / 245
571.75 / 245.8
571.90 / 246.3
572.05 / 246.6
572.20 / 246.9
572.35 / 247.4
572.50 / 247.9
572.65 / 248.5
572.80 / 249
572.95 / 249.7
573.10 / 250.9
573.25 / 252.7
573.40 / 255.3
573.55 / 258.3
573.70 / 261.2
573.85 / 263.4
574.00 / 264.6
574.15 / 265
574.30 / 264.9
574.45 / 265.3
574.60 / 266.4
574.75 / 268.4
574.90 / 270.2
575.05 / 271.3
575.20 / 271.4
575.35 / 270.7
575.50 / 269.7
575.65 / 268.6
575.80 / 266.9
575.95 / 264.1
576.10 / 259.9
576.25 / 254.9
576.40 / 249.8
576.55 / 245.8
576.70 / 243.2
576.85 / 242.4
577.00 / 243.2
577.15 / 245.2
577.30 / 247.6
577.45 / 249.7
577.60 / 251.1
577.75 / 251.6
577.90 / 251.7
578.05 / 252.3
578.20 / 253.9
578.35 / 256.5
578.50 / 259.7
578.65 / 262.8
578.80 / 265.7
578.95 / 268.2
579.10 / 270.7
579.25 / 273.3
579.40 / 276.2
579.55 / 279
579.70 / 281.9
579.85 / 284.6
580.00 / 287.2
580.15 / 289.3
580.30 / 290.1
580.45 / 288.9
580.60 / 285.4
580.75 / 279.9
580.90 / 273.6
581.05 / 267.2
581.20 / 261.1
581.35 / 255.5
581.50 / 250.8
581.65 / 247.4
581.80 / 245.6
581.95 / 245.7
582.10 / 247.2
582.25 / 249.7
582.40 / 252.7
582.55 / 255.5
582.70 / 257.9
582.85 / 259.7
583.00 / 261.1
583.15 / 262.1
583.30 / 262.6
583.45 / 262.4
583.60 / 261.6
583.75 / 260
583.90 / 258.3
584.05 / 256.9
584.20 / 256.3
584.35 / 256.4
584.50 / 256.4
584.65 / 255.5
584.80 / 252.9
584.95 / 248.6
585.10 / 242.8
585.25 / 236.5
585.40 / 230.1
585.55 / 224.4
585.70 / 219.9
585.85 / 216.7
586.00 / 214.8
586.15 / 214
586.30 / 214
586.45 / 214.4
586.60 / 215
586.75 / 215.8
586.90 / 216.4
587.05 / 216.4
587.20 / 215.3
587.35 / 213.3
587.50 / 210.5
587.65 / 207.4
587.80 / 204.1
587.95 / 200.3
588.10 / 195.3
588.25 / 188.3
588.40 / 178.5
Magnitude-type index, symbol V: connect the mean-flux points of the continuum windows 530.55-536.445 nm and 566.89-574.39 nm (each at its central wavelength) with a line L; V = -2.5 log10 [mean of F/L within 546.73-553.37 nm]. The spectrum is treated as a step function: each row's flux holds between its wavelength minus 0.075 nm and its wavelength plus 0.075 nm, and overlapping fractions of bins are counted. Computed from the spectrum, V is 0.09 mag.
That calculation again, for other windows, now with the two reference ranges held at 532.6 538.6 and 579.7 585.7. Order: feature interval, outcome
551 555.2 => 0.11 mag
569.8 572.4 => 0.02 mag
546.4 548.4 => 0.12 mag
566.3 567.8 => 0.07 mag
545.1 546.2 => 0.19 mag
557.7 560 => 0.09 mag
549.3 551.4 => 0.13 mag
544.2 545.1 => 0.02 mag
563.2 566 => 0.07 mag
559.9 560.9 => 0.19 mag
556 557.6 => 0.07 mag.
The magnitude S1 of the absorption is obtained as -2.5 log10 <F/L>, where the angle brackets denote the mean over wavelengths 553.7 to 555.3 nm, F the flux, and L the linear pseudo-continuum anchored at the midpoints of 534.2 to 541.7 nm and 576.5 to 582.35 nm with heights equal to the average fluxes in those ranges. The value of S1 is 0.118 mag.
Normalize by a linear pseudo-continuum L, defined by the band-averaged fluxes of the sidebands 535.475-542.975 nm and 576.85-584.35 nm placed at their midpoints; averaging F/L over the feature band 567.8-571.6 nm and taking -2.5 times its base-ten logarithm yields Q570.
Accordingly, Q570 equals 0.06 mag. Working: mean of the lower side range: 222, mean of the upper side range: 262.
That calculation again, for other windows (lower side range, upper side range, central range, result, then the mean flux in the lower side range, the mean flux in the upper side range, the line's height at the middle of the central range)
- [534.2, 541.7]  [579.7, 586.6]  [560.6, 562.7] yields 0.14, 216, 254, 236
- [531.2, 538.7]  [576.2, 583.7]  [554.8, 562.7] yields 0.11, 208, 261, 236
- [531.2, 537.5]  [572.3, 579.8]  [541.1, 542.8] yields -0.09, 204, 259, 214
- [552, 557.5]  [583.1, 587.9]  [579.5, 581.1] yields -0.22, 213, 234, 230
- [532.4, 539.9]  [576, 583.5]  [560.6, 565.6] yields 0.13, 211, 261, 242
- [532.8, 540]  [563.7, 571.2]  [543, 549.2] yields 0.07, 212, 232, 218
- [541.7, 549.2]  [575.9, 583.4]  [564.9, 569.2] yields 0.05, 210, 261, 242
